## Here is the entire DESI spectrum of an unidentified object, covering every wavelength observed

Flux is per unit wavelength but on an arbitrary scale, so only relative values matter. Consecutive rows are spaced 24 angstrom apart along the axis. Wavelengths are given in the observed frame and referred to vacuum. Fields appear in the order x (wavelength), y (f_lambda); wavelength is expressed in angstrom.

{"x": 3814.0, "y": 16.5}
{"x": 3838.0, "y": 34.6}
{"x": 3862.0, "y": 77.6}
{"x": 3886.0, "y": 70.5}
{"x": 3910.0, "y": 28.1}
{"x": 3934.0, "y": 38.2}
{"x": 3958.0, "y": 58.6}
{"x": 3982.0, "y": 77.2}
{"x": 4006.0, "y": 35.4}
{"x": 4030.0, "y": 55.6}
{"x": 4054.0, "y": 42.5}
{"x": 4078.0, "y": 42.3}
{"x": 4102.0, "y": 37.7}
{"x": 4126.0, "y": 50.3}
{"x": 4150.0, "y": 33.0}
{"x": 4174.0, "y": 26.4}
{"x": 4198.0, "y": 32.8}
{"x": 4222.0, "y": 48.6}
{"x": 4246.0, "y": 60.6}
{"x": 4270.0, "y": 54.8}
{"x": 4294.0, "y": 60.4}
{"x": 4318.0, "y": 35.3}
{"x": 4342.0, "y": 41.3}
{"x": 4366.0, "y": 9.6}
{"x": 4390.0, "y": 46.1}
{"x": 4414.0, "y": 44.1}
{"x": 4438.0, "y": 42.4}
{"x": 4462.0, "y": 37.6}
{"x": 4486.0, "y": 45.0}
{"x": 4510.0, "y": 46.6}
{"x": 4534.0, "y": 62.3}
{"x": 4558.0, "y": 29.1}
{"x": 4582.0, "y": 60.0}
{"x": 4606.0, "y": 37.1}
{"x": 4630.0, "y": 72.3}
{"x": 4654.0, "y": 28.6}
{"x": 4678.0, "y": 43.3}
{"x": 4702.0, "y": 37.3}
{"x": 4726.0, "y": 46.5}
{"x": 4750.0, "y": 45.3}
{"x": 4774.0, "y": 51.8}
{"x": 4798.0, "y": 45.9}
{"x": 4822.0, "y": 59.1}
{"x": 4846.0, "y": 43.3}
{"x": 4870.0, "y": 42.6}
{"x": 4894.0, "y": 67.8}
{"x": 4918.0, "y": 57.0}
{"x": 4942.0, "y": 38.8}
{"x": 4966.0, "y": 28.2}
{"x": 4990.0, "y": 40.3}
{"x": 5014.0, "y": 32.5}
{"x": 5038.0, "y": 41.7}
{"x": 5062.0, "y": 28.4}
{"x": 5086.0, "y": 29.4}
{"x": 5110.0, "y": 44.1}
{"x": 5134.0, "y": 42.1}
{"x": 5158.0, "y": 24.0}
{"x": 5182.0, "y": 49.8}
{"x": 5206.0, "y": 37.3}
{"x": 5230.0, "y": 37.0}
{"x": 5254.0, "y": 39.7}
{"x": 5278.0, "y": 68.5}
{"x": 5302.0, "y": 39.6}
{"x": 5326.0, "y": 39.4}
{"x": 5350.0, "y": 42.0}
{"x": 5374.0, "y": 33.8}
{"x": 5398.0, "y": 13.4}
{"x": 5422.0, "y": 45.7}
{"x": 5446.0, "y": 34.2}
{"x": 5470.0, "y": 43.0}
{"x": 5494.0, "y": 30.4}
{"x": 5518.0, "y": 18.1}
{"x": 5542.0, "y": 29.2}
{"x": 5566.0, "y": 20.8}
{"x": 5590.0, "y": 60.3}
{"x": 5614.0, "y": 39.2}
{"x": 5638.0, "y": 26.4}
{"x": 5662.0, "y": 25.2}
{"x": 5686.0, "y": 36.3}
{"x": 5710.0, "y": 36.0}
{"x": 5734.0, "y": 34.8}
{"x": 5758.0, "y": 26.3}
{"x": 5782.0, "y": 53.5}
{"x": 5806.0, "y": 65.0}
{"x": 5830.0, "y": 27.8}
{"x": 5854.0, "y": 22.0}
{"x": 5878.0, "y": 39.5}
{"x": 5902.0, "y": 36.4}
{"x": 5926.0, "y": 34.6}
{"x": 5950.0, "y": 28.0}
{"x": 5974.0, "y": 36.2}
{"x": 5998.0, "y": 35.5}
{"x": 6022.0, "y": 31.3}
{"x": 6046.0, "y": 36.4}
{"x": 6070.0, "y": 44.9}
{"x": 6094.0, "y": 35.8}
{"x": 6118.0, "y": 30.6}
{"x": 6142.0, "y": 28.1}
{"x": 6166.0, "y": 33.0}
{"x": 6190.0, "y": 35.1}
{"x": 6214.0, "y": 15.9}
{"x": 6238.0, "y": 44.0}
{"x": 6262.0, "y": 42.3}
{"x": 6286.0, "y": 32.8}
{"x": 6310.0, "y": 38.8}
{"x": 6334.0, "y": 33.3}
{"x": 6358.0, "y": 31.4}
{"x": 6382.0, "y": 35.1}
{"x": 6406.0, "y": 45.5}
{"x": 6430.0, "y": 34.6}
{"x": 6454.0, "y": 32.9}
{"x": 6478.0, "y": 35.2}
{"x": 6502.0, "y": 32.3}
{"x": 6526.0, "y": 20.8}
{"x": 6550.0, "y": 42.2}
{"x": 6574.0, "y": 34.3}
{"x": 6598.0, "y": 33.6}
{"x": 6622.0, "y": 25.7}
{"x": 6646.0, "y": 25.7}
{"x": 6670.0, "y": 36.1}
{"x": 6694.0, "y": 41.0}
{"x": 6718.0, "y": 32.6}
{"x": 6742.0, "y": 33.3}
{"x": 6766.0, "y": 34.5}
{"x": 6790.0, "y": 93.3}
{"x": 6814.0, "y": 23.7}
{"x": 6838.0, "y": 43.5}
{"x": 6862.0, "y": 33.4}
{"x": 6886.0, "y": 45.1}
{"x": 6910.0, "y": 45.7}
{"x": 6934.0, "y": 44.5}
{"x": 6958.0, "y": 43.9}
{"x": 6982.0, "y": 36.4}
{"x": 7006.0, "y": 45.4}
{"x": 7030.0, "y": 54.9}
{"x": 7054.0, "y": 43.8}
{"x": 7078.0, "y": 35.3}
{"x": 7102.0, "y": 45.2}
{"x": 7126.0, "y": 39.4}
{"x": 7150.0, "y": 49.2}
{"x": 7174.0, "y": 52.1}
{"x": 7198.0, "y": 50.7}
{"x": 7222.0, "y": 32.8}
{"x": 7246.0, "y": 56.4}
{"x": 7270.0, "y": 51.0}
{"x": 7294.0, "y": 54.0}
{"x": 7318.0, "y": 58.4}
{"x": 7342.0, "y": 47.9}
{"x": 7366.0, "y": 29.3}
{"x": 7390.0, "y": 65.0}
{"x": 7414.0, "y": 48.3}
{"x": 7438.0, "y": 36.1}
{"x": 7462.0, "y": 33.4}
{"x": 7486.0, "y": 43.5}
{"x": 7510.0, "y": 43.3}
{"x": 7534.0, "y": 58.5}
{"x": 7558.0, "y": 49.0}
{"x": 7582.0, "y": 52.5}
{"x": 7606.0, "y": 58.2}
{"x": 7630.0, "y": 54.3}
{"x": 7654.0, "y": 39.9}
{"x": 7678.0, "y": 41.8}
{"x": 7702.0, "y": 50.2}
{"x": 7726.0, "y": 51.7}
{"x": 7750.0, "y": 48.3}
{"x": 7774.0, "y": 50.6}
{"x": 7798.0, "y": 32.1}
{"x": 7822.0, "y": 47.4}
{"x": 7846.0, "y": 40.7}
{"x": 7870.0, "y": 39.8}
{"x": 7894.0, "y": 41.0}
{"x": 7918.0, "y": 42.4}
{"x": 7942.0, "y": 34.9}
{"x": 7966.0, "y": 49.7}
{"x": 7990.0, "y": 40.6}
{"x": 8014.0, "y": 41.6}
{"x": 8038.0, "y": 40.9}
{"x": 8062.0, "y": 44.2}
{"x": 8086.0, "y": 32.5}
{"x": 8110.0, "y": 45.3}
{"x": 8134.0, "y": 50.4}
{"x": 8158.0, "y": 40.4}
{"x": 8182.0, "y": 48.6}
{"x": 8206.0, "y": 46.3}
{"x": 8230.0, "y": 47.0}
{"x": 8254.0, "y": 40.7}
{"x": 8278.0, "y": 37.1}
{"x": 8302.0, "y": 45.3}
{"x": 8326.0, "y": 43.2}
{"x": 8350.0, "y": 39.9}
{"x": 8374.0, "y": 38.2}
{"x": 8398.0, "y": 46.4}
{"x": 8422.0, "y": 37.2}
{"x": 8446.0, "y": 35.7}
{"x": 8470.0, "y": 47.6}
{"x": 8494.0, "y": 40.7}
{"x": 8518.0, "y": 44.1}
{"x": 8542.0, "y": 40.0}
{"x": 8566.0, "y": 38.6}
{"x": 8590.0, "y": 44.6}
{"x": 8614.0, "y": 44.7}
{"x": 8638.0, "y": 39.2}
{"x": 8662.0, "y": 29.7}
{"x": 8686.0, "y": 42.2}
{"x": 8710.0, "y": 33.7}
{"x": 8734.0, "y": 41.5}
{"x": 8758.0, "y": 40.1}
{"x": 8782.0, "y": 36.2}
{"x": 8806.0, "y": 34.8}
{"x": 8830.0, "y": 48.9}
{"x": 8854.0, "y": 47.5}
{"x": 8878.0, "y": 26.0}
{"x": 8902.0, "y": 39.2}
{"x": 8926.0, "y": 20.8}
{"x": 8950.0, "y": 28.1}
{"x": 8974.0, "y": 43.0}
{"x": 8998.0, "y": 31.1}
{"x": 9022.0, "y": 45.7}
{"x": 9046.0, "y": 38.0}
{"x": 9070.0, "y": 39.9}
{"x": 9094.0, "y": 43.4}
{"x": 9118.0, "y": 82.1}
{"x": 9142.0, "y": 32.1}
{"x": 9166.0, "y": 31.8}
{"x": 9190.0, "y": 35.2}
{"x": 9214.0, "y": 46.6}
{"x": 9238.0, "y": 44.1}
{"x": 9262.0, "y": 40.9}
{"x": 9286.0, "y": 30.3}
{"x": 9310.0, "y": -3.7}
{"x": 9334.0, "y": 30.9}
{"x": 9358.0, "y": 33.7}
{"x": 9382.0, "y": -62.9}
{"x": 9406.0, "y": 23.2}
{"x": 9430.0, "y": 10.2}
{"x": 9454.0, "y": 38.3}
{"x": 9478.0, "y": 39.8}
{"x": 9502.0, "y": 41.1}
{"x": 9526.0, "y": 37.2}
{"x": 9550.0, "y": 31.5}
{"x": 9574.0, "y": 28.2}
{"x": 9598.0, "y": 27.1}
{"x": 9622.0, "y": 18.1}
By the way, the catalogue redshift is 0.82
